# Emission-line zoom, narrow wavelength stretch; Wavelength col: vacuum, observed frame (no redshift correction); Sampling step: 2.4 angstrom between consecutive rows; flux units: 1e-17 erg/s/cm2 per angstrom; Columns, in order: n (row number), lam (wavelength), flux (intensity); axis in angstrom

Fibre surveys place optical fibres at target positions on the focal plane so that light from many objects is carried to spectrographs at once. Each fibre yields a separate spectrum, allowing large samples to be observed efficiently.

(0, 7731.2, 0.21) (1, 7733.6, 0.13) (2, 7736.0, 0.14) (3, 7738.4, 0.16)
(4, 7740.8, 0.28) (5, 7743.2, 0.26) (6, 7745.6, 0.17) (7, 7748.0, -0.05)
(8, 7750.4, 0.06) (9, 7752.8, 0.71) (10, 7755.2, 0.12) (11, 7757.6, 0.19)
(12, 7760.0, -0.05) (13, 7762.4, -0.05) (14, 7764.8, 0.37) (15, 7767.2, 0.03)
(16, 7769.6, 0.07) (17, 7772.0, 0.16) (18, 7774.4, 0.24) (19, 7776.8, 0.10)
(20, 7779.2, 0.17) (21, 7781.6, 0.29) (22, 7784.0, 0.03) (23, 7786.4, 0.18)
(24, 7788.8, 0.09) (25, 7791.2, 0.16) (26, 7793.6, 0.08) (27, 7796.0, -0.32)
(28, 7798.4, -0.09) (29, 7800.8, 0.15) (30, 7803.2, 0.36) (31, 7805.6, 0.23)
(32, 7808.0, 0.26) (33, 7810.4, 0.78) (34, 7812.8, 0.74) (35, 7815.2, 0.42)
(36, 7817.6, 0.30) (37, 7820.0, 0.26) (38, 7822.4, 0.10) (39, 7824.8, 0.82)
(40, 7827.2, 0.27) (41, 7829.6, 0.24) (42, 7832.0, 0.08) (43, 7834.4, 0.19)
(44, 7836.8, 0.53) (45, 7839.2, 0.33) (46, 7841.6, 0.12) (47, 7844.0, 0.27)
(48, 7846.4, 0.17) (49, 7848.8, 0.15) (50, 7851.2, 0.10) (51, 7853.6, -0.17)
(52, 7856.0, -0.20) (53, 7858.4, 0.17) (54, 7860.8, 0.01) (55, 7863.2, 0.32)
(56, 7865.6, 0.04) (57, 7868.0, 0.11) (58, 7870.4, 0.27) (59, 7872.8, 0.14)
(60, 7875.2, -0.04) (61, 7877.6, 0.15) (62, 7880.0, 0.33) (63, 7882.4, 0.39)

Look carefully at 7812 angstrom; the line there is H-gamma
